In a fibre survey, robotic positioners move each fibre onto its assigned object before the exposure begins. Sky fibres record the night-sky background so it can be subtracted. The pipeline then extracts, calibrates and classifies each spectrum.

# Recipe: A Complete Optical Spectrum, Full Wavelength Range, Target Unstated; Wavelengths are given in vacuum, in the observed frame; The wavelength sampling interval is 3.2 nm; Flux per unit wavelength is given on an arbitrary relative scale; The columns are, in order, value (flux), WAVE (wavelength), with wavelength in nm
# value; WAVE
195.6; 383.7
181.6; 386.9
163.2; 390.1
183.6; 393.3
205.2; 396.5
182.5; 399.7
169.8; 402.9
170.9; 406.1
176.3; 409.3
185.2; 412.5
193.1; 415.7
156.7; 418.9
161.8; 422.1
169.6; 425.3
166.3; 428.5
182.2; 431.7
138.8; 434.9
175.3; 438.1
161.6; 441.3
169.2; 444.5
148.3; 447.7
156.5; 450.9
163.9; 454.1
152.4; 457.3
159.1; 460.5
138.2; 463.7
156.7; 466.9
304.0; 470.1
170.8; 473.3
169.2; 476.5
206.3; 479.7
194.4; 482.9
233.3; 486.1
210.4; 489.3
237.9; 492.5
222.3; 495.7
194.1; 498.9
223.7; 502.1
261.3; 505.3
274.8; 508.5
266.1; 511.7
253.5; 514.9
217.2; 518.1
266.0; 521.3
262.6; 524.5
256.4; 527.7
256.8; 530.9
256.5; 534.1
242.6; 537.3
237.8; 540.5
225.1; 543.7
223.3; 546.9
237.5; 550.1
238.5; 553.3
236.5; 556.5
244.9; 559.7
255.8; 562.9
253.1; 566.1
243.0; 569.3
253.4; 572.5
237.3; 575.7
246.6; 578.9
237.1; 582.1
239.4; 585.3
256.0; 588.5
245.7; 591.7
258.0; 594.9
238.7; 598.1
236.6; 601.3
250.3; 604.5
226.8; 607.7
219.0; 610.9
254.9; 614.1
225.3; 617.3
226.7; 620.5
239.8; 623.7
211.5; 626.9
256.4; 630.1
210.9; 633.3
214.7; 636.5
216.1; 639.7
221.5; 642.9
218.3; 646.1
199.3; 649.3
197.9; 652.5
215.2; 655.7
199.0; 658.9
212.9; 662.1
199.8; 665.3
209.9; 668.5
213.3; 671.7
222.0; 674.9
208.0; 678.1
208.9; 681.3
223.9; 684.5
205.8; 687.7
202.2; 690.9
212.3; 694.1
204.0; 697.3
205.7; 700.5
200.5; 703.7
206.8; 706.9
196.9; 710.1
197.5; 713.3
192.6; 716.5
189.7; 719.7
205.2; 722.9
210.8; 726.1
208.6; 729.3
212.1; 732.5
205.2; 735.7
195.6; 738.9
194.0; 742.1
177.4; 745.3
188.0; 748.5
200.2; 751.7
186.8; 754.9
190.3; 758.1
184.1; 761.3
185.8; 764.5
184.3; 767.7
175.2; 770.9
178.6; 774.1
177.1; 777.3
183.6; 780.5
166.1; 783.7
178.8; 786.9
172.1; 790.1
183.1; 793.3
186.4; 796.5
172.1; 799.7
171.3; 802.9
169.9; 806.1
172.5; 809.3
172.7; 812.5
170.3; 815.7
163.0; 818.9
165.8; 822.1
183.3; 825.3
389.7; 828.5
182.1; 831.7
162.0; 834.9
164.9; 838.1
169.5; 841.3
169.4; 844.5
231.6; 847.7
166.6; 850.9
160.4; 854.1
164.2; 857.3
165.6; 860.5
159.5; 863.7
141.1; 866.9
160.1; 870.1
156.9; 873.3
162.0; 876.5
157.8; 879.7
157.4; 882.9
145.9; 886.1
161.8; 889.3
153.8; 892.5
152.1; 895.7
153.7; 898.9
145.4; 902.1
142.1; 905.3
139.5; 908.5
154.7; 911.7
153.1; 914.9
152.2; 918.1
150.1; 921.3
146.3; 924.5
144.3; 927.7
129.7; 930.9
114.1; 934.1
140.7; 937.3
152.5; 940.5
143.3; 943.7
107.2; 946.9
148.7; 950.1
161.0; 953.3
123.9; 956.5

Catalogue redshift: 0.26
